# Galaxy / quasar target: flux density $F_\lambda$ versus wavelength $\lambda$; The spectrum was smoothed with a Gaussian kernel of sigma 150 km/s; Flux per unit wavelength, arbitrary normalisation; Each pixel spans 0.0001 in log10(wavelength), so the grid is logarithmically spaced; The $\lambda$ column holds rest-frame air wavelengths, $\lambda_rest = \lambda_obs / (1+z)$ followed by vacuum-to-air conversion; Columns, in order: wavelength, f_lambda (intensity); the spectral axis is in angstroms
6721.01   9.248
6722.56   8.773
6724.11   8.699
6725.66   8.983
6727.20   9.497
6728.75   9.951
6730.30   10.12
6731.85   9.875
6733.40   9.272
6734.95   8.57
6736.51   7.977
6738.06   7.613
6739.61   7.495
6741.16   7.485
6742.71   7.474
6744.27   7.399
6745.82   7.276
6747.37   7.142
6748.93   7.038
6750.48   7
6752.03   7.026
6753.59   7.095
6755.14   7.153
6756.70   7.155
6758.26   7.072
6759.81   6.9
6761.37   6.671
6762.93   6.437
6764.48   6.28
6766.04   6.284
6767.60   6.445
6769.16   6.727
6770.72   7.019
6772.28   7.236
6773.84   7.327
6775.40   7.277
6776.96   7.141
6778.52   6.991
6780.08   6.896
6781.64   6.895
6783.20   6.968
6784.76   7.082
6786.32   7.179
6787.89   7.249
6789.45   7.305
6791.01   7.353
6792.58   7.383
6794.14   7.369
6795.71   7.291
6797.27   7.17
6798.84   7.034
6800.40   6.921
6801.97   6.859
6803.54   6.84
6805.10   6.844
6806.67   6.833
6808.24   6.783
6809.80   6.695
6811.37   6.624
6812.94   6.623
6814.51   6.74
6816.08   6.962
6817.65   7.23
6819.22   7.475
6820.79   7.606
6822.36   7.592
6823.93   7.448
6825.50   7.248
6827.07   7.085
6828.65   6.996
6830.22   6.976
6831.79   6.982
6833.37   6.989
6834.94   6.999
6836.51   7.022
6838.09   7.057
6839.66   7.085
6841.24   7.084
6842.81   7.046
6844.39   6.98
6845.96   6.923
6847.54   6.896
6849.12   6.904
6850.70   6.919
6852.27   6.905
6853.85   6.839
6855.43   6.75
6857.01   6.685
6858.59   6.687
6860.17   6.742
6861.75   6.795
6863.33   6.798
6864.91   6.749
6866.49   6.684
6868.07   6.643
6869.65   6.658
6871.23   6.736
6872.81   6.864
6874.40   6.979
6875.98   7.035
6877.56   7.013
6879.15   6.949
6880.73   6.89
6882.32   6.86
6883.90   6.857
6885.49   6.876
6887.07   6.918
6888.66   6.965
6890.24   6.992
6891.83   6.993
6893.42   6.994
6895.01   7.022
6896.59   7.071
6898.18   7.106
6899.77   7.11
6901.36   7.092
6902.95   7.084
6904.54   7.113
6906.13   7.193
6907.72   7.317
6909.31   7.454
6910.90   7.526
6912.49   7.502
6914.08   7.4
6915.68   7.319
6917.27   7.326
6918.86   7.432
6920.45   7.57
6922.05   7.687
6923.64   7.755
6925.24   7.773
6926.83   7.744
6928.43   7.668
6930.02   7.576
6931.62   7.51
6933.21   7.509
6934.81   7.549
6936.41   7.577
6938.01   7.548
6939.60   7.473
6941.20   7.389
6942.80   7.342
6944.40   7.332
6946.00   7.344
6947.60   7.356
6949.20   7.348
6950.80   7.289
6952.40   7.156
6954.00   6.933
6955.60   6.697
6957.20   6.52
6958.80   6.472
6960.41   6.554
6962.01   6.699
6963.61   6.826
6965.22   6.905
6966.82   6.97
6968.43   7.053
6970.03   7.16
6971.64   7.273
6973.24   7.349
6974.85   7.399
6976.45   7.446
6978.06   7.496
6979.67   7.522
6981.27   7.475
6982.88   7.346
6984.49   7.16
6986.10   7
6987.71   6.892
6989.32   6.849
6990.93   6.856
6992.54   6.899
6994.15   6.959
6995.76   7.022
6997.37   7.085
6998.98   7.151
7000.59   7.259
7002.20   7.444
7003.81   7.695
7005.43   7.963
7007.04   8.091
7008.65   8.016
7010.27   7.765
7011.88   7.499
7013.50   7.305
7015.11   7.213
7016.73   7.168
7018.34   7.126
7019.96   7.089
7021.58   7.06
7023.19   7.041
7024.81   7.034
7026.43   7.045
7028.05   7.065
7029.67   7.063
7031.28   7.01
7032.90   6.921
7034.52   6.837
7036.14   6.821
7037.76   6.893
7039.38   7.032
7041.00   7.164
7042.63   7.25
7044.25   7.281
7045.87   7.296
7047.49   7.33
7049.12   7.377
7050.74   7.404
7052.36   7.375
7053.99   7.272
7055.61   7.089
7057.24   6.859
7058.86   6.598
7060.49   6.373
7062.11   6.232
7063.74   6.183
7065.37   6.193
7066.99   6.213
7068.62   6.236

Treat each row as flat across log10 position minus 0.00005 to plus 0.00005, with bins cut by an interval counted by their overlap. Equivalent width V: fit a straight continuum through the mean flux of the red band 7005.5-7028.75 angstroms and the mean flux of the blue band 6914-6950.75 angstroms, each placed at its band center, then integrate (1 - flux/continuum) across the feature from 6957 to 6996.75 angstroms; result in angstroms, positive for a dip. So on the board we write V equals 2.0 angstroms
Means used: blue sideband 7.5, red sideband 7.34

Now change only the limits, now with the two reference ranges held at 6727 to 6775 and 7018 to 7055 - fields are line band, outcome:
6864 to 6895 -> 1.9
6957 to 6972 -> 0.8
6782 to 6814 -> 1.9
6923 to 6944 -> -0.9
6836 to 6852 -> 0.9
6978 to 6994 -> 0.1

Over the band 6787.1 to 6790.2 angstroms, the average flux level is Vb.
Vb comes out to 7.27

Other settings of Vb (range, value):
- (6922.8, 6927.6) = 7.76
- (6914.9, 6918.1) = 7.34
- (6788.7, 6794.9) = 7.35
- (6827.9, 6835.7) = 6.99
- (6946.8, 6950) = 7.35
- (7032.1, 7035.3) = 6.88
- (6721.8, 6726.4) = 8.81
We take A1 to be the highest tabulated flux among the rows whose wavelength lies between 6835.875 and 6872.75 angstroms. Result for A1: 7.085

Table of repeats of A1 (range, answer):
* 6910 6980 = 7.773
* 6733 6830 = 9.272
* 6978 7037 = 8.091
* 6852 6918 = 7.526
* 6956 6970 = 7.053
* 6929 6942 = 7.577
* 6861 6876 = 7.035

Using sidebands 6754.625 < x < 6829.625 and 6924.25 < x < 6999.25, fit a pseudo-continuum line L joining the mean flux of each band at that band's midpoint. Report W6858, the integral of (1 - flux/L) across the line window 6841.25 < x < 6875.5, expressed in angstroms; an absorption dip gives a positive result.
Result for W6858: 1.3 angstroms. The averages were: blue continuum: 7.01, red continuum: 7.2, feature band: 6.83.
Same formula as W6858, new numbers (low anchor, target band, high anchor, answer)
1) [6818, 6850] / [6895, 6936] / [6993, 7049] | -1.4 angstroms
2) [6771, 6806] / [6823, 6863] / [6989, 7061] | 1.0 angstroms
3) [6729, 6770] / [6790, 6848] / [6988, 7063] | 2.5 angstroms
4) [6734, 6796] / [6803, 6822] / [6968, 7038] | 0.6 angstroms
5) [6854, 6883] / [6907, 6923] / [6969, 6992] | -1.1 angstroms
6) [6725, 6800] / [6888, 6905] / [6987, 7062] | 0.6 angstroms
